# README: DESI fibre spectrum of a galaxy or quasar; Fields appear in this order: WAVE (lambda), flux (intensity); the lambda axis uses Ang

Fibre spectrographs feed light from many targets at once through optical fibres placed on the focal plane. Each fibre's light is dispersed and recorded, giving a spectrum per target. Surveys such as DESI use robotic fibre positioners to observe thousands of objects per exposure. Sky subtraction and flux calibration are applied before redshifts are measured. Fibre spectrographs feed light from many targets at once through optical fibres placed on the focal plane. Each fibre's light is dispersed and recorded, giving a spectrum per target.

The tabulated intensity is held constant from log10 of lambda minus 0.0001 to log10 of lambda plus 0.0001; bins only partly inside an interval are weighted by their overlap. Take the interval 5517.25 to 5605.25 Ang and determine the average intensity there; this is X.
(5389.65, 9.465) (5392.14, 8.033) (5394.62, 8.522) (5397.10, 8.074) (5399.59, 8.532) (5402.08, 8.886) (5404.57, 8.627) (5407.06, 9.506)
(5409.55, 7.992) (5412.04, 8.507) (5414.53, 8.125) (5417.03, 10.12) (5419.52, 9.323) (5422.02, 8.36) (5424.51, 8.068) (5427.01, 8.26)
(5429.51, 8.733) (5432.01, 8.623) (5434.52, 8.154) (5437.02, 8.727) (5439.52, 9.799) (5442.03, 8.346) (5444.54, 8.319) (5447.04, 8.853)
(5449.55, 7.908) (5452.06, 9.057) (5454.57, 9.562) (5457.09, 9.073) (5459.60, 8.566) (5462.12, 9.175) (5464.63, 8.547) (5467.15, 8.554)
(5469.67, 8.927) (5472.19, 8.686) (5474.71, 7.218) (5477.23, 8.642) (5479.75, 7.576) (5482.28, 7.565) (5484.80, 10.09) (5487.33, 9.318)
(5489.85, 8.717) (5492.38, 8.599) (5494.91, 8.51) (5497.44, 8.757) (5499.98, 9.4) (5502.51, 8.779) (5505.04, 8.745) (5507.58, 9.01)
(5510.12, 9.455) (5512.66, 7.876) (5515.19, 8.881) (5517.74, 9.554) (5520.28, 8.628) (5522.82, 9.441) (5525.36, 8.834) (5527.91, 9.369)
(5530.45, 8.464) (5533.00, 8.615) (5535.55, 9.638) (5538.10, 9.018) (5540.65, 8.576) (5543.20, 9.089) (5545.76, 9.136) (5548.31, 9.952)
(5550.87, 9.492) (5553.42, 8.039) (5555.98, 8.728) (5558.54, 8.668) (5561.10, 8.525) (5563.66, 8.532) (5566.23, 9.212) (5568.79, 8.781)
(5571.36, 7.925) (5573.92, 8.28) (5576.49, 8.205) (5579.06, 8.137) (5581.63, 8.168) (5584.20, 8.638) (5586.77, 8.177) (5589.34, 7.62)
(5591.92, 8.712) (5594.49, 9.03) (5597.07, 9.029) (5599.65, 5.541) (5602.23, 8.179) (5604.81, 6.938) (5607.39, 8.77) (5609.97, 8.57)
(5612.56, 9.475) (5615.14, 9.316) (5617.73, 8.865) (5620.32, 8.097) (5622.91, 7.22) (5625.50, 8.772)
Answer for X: 8.6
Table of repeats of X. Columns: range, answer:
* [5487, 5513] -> 8.85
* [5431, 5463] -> 8.78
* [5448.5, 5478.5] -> 8.66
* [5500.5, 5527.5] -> 8.95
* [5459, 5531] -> 8.76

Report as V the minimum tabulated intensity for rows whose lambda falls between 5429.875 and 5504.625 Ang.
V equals 7.218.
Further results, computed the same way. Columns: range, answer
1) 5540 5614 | 5.541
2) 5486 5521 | 7.876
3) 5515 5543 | 8.464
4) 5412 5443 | 8.068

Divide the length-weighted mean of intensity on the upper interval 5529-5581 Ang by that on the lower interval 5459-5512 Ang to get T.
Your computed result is 1.01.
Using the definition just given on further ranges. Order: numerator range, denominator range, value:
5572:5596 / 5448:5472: 0.95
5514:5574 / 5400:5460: 1.02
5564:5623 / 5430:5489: 0.96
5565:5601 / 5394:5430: 0.95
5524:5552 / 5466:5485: 1.10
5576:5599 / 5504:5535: 0.93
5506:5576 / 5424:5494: 1.03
